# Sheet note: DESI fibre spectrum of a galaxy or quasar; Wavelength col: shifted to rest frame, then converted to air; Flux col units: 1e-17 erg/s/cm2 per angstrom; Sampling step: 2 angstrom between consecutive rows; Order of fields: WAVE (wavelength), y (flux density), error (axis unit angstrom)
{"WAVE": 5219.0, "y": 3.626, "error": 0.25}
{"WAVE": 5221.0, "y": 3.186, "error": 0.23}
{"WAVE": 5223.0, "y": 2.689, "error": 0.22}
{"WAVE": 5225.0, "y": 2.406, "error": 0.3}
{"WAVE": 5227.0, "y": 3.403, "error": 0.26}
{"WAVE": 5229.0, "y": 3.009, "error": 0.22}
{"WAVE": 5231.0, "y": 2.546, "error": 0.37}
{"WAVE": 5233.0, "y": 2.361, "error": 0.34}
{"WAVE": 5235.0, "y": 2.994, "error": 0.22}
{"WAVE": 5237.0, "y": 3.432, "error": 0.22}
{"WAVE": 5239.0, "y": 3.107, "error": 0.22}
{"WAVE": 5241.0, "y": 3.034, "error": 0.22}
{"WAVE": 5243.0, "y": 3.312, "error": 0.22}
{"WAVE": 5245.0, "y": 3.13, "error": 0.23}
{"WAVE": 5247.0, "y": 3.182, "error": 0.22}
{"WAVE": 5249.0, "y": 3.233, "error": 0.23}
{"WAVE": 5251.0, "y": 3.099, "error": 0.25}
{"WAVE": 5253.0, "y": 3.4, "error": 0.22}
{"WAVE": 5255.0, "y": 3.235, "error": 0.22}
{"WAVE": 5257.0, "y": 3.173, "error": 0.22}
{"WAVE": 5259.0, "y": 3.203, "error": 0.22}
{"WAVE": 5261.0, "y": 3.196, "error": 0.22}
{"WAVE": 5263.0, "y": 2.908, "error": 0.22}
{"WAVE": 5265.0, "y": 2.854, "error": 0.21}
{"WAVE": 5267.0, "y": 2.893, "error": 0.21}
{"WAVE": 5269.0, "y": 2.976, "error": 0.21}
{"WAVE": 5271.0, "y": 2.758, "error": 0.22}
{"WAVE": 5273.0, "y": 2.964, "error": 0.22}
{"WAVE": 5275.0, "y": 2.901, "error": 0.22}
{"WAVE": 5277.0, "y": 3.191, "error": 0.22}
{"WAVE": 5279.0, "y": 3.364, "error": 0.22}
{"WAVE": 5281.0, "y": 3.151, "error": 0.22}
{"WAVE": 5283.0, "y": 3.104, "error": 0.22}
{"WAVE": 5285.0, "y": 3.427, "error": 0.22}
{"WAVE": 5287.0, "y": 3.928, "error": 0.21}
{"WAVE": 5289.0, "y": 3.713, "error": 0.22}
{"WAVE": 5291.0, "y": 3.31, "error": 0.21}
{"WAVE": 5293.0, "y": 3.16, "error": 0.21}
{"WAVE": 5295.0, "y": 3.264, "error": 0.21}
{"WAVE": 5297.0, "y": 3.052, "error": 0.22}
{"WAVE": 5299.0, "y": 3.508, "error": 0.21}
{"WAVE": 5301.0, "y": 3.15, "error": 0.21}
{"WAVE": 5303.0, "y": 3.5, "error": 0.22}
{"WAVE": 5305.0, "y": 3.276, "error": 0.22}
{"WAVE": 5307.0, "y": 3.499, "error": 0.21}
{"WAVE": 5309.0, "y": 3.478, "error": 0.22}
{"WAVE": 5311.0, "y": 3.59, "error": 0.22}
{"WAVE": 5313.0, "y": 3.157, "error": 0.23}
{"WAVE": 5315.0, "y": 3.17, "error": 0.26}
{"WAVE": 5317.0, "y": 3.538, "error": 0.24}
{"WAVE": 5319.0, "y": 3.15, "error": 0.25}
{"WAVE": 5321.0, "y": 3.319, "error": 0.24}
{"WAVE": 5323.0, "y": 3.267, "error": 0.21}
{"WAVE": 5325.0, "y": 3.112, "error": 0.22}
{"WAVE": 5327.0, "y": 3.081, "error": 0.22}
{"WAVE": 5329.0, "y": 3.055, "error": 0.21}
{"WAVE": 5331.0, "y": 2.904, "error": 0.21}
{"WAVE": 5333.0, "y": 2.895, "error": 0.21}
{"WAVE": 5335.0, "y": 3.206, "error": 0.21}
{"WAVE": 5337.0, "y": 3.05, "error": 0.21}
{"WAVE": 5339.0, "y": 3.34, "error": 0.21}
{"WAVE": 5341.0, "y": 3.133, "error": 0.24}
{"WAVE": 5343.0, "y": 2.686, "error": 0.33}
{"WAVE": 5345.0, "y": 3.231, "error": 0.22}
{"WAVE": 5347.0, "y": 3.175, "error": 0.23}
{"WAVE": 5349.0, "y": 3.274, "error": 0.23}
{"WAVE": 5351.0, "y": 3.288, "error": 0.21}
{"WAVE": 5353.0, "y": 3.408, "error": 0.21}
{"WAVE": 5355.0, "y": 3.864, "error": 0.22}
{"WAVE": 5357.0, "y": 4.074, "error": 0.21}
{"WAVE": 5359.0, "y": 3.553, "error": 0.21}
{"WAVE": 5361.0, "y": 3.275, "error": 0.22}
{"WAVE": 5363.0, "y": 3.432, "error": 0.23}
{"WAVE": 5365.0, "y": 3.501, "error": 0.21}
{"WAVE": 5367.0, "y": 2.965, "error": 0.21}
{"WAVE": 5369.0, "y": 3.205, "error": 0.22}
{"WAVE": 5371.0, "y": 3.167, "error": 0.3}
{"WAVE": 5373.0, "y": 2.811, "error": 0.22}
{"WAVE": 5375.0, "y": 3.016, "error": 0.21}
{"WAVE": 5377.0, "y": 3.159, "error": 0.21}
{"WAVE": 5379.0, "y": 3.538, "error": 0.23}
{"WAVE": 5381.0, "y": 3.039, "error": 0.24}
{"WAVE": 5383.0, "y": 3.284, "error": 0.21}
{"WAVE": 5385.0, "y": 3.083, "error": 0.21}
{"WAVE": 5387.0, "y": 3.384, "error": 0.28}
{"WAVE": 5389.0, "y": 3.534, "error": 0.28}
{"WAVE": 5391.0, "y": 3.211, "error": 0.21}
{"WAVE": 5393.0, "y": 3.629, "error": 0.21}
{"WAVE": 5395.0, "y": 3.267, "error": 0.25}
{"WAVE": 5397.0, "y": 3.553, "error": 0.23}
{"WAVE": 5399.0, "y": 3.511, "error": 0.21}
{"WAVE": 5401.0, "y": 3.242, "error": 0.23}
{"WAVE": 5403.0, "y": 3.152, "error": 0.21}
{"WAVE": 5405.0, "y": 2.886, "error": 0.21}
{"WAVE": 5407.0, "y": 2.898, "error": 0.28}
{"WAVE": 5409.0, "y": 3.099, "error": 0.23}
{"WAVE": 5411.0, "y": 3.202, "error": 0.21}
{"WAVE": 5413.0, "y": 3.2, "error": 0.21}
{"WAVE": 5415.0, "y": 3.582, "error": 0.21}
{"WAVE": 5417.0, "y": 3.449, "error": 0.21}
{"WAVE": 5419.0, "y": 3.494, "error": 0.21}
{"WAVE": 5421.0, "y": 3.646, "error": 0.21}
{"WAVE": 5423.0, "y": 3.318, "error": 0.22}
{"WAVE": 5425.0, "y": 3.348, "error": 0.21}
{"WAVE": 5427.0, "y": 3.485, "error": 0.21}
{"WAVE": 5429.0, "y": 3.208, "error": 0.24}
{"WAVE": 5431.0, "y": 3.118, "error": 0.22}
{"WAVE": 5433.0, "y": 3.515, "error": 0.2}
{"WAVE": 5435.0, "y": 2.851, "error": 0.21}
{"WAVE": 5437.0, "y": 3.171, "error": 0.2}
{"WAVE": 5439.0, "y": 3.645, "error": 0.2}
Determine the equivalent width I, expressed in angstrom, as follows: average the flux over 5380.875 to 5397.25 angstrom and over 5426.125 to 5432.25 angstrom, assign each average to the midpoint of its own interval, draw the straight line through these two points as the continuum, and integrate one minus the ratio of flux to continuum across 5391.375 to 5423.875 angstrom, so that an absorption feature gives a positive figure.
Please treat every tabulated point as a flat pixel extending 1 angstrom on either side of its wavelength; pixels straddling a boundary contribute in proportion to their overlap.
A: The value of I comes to -0.1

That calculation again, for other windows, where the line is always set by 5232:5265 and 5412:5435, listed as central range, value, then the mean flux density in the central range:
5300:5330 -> -0.7 angstrom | 3.29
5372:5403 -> 0.4 angstrom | 3.28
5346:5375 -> -0.6 angstrom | 3.34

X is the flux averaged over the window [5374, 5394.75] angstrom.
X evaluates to 3.29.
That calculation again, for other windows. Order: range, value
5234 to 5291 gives 3.18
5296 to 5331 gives 3.28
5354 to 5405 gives 3.33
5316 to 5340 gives 3.16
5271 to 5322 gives 3.3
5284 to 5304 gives 3.4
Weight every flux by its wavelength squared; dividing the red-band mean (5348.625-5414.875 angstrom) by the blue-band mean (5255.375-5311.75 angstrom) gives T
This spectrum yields 1.1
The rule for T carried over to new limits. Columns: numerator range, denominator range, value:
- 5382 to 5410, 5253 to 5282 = 1.12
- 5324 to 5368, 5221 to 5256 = 1.11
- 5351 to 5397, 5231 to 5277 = 1.14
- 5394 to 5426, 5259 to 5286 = 1.14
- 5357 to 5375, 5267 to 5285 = 1.10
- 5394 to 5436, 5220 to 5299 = 1.12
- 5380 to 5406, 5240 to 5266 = 1.10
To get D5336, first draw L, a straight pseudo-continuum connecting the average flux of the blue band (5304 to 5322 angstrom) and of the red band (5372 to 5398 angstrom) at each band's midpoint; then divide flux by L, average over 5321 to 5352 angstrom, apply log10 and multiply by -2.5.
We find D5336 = 0.07 mag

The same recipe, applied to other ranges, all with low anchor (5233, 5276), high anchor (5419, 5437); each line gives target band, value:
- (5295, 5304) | -0.05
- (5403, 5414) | 0.08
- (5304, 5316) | -0.07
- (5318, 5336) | 0.02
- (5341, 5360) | -0.06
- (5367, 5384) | 0.03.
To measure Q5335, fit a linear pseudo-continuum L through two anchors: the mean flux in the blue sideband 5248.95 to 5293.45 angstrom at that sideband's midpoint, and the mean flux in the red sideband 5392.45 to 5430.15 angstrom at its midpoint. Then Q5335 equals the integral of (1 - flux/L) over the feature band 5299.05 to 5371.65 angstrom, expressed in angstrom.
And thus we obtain -0.8 angstrom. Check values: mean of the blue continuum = 3.18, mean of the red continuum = 3.32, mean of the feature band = 3.28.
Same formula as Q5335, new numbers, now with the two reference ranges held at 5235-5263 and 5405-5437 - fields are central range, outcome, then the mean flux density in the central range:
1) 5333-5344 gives 0.6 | 3.07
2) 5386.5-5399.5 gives -0.7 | 3.44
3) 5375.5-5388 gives 0.1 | 3.24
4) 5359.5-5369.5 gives -0.1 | 3.29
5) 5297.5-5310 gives -0.7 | 3.39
